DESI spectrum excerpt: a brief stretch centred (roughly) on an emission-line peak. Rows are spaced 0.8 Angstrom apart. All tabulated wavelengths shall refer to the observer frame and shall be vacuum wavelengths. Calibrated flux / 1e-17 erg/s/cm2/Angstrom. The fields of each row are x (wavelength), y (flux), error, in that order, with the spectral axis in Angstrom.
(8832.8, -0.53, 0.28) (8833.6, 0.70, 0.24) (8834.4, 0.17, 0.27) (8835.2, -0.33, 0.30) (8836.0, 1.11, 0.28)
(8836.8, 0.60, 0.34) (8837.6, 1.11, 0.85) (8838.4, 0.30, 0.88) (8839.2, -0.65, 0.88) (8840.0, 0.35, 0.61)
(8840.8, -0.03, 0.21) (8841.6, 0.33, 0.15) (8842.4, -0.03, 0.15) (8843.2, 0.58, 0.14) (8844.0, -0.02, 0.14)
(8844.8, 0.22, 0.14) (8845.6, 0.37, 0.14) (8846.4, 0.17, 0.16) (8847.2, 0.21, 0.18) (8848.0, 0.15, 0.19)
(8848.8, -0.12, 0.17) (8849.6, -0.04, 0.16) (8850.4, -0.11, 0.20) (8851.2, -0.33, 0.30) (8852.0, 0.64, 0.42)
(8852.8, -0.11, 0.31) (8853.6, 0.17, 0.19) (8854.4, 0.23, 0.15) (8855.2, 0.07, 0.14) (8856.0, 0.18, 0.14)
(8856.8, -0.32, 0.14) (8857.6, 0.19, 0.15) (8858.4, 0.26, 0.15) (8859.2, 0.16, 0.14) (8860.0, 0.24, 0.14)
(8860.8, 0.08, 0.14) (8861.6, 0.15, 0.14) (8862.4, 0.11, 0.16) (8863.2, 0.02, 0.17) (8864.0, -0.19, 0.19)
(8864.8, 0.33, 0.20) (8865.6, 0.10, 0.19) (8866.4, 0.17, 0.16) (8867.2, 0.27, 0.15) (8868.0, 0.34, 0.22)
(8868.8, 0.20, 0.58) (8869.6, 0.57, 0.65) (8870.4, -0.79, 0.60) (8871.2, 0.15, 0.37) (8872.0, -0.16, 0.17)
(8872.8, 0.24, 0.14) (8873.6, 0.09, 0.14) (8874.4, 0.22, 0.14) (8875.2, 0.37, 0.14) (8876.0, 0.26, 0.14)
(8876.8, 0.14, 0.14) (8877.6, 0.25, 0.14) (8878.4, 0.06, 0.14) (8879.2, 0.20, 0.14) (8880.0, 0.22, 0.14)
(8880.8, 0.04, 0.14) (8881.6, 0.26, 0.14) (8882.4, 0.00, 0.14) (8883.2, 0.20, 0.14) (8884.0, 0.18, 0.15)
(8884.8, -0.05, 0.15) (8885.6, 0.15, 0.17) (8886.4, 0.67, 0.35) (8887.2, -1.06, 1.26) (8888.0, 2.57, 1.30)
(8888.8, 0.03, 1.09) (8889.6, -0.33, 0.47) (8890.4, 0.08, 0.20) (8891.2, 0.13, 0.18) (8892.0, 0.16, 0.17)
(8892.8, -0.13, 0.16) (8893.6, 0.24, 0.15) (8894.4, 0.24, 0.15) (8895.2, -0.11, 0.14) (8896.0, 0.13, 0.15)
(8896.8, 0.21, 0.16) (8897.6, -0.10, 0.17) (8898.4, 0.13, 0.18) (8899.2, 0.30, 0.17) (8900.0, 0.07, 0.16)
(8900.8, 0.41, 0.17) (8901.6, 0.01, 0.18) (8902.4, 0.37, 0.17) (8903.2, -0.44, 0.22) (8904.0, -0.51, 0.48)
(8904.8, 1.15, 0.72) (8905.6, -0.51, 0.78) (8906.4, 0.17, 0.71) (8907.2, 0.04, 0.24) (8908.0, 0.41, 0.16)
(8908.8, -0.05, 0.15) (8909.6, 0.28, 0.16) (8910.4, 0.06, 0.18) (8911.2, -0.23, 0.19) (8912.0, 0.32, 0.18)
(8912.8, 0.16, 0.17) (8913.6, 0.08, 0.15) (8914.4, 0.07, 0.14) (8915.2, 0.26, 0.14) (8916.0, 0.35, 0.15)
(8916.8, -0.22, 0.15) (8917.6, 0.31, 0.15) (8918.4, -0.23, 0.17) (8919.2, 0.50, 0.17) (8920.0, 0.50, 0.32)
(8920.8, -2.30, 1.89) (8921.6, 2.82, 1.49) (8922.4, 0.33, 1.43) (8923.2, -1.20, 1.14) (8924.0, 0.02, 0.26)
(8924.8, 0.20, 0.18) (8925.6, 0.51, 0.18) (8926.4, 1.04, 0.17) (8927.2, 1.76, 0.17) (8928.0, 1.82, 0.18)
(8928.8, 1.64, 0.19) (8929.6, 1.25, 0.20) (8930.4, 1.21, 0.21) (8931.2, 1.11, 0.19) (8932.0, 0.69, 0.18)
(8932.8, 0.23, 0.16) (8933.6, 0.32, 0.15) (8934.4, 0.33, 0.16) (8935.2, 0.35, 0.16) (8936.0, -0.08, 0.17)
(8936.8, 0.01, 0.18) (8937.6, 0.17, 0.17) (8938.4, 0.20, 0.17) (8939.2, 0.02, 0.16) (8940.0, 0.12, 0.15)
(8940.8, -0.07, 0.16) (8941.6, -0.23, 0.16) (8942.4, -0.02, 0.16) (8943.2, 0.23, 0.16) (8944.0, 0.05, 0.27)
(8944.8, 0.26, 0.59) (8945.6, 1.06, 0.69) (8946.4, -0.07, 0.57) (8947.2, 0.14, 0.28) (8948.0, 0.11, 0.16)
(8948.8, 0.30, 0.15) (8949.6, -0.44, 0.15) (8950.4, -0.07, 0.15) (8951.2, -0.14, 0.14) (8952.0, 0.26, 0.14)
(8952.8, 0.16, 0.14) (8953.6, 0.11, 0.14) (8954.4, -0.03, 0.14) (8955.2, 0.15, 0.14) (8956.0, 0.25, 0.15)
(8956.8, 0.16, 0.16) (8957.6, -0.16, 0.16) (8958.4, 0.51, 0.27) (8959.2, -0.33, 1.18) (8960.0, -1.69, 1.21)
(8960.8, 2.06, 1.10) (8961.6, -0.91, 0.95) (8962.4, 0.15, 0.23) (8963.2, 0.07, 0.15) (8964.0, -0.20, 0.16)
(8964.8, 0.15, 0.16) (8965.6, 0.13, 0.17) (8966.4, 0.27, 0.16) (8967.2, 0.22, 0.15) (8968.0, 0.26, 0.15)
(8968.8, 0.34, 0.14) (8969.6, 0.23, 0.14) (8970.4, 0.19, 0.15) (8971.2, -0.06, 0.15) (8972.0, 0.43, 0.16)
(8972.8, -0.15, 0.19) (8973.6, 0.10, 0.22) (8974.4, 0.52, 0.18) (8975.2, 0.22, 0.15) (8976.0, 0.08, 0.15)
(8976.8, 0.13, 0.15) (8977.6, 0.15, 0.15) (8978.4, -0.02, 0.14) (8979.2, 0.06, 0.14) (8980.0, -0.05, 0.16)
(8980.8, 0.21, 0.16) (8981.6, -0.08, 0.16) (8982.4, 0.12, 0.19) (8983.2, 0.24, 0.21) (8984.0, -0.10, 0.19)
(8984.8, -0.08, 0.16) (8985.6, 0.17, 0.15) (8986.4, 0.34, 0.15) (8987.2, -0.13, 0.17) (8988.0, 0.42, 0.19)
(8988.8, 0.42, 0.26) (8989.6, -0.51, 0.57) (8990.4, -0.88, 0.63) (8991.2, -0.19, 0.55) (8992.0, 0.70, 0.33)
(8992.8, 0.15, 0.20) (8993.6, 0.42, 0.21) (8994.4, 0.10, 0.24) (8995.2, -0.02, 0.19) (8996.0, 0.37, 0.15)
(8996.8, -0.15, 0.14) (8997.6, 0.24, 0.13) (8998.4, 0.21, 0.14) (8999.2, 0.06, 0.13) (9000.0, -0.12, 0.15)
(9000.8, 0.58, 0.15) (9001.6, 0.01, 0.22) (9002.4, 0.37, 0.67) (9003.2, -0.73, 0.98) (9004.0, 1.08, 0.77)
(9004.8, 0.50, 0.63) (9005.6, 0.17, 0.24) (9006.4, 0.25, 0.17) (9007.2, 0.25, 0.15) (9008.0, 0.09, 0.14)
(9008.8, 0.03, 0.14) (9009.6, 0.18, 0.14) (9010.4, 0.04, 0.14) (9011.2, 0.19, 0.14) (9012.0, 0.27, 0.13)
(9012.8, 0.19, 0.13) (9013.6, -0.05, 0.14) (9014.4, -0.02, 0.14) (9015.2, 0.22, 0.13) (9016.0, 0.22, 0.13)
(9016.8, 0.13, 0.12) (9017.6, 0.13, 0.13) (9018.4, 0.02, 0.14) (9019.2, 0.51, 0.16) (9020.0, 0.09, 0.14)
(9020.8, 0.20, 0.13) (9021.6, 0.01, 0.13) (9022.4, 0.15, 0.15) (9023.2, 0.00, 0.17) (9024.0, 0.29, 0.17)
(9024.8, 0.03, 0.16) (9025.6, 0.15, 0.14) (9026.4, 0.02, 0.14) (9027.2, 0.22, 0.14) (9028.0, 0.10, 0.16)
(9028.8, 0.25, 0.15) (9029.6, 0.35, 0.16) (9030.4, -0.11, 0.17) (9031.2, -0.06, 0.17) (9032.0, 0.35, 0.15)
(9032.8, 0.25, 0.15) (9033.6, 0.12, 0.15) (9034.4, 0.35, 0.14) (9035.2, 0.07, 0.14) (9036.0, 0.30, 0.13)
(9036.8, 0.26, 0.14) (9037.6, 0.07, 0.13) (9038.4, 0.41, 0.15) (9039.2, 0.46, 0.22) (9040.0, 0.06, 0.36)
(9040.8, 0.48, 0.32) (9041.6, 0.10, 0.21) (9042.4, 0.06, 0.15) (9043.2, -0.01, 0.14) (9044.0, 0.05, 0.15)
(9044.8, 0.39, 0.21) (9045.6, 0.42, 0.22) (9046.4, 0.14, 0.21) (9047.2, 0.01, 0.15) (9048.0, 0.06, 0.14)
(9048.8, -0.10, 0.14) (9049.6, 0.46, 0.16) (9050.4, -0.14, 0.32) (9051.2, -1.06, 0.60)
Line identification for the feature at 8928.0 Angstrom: H-beta 4861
